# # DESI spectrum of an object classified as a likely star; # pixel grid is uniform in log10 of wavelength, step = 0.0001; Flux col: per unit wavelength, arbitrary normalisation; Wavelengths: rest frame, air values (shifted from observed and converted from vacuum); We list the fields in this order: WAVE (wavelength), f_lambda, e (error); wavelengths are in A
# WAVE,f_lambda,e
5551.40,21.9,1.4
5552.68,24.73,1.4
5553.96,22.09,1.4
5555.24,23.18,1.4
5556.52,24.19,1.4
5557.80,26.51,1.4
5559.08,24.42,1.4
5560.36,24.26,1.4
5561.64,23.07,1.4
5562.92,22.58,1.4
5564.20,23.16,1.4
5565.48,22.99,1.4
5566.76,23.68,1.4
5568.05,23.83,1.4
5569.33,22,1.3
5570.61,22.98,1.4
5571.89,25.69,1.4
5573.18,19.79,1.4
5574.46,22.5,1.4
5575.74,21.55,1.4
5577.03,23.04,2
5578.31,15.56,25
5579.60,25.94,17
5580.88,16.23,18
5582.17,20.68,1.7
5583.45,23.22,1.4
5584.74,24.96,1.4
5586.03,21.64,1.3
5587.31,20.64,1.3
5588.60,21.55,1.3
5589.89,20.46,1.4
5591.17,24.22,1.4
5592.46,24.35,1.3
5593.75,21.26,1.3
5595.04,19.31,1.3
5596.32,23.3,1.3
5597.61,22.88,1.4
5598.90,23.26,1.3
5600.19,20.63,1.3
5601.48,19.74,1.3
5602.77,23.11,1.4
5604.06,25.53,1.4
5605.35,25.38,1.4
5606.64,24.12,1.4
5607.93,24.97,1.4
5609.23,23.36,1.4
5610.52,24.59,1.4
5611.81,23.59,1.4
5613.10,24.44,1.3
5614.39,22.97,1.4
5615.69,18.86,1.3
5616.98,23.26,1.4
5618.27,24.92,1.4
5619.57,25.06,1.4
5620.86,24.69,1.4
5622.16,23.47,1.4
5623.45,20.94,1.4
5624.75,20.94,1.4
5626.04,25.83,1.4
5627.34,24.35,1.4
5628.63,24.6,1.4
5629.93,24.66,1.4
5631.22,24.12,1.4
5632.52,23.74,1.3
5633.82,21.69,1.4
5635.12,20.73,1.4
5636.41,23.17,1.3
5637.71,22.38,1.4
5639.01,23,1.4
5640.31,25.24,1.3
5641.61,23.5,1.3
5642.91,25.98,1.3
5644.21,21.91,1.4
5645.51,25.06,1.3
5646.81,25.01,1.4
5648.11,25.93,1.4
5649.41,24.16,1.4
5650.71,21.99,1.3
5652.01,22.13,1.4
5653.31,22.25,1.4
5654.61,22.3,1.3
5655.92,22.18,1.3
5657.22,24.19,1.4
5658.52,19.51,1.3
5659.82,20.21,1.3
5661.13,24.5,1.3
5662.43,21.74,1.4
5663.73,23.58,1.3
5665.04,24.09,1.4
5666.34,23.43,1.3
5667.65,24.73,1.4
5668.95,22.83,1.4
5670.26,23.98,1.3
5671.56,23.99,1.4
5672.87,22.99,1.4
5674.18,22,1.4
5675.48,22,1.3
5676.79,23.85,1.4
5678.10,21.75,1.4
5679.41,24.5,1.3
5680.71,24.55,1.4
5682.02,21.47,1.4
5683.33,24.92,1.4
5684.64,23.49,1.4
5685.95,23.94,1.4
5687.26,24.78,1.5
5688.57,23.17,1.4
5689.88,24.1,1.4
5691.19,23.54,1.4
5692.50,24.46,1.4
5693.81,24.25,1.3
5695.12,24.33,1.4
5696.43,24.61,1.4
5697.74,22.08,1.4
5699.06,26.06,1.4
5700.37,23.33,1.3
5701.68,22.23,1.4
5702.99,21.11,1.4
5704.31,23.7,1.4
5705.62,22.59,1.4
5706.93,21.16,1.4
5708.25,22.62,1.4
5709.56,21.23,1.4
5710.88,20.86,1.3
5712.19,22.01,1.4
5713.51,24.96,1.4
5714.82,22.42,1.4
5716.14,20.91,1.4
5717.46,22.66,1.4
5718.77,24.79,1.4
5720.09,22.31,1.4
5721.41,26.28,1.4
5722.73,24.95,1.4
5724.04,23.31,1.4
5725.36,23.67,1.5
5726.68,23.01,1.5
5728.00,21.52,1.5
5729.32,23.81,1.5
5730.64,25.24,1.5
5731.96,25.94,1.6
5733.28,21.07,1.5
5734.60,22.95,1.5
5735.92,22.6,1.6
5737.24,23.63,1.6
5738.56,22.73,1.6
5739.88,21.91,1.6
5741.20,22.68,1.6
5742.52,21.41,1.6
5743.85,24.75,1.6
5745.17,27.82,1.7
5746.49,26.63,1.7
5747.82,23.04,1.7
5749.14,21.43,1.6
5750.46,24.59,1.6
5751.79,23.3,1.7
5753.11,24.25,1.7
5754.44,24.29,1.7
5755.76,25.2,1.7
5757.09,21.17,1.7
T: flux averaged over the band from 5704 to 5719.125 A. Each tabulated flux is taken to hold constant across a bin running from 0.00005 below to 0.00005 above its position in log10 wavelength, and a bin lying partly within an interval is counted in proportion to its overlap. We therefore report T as 22.4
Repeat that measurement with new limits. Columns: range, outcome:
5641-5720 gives 23.2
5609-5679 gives 23.3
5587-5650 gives 23.3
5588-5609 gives 22.8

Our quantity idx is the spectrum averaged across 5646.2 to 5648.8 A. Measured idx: 25.5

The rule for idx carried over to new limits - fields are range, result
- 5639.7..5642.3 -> 24.4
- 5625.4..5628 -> 25.1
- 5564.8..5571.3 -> 23.1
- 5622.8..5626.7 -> 22.6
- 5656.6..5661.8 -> 22.1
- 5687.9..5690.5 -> 23.6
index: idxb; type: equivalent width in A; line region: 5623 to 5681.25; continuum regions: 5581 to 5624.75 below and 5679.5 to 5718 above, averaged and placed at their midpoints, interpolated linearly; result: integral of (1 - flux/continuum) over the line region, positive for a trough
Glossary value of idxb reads -0.7 A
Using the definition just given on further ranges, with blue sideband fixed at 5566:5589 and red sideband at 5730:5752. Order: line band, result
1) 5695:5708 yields 0.1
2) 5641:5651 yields -0.7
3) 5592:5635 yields -1.7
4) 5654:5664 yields 0.3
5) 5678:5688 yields -0.3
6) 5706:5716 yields 0.5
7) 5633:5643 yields -0.2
